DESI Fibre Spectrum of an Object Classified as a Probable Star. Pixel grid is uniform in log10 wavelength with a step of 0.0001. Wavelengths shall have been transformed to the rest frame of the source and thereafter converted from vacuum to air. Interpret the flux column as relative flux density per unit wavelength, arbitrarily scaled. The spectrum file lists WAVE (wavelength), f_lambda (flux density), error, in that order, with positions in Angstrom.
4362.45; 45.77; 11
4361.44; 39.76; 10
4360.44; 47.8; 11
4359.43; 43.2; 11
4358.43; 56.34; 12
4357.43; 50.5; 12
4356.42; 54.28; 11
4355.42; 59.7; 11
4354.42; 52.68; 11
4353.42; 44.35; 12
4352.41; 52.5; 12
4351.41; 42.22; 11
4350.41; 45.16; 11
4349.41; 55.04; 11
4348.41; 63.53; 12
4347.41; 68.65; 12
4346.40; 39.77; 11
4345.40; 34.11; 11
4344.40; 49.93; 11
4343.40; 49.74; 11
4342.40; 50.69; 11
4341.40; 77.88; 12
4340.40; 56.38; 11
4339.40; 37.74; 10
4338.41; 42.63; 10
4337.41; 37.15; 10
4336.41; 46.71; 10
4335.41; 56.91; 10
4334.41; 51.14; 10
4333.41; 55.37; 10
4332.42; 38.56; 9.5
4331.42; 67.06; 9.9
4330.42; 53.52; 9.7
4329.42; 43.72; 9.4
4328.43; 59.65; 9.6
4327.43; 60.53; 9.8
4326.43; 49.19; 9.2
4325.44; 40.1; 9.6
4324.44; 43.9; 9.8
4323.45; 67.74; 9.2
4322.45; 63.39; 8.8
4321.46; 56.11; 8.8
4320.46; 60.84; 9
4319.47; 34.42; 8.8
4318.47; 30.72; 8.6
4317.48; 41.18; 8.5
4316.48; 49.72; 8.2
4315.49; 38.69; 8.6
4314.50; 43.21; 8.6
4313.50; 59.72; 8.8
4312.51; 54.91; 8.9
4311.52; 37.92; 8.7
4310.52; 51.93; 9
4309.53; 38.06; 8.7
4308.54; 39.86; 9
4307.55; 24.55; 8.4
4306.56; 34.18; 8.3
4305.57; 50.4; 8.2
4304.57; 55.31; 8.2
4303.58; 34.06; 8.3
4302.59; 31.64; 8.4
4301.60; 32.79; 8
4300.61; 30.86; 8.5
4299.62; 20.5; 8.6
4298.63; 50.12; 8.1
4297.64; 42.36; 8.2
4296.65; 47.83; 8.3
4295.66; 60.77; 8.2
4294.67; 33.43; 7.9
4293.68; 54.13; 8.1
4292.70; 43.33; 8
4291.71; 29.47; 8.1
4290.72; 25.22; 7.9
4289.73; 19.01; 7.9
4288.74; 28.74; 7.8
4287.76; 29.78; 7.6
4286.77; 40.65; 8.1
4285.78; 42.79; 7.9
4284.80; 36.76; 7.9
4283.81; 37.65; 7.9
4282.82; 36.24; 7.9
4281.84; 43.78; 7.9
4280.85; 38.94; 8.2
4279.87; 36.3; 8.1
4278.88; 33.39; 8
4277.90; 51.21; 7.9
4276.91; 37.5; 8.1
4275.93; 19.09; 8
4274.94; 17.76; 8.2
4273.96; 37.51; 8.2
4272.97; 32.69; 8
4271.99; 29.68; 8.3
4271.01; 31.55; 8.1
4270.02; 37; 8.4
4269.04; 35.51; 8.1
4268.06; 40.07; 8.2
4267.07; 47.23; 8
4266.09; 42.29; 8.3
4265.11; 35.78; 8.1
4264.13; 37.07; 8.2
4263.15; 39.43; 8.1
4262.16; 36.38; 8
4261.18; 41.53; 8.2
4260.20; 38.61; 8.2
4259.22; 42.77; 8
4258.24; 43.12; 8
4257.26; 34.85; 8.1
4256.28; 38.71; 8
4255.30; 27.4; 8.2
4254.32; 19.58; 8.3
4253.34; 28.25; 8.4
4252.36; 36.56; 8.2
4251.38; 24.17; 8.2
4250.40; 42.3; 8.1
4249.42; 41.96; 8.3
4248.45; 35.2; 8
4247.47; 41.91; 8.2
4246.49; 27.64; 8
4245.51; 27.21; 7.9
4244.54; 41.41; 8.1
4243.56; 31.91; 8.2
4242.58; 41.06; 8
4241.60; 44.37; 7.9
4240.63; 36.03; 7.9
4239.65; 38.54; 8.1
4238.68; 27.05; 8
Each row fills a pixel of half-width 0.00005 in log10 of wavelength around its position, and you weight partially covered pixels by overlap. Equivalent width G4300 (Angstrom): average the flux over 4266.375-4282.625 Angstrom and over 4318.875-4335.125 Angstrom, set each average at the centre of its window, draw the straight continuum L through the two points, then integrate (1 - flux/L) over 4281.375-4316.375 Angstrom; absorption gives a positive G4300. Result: 3.2 Angstrom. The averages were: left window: 35.7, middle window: 39.6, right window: 52.7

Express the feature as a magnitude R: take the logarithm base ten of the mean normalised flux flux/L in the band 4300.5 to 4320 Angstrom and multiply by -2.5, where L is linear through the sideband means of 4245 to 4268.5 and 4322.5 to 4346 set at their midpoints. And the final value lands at 0.14 mag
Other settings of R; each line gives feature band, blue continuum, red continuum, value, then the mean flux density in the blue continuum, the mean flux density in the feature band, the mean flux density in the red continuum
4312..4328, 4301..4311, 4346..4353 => -0.15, 39.2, 49.7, 52.4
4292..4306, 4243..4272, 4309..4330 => 0.07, 36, 41.7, 48.8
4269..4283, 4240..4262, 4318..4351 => 0.17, 35.8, 34.5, 51.1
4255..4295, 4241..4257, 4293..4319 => 0.04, 34.4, 36.3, 41.9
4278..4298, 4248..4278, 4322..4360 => 0.06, 35.4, 38.3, 51.6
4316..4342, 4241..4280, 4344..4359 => -0.08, 35.7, 50.9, 51.2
